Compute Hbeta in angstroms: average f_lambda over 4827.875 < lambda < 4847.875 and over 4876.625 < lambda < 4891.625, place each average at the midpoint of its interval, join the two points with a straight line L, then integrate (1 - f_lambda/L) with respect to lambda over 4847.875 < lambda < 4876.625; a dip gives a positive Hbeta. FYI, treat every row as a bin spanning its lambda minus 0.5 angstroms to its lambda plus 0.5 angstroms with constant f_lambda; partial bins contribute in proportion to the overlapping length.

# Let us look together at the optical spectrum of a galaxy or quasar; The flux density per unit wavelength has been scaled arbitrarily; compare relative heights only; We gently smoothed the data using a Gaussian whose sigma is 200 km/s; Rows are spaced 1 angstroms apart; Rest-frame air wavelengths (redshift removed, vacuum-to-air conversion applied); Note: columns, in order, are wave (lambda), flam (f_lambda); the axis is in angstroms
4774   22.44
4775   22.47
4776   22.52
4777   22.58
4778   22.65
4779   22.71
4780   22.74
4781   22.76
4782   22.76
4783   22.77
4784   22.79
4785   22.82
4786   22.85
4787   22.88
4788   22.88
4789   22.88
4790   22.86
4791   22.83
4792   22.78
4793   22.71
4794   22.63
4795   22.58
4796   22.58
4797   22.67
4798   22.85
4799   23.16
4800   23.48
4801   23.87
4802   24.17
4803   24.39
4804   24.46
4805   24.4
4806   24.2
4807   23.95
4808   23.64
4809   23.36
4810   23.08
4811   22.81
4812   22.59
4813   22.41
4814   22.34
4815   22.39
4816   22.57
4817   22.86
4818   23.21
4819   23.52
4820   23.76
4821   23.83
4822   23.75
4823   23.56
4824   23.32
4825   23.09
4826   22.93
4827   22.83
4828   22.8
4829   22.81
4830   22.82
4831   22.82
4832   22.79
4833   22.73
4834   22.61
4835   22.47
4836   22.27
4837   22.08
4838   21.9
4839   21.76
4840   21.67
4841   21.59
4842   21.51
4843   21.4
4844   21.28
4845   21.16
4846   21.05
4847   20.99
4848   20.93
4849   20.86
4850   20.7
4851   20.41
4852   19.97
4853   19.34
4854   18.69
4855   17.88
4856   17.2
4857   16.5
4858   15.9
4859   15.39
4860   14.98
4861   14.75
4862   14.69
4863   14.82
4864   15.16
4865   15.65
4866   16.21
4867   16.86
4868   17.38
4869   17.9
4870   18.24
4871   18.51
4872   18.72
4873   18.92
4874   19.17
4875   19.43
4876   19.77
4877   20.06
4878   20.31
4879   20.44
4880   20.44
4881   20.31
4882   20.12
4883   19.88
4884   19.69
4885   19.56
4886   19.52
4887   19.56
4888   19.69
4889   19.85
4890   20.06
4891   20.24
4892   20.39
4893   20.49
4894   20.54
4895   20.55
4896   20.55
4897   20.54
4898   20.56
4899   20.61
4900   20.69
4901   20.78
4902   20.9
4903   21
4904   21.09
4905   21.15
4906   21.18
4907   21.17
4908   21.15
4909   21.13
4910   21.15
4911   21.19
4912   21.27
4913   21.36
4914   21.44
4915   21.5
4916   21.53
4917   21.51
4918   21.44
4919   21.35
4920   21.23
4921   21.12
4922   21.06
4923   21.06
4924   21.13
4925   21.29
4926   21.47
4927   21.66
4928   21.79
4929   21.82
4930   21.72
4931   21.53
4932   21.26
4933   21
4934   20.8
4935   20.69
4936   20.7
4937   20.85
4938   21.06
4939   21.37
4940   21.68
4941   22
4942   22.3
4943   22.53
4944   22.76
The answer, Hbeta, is 4.4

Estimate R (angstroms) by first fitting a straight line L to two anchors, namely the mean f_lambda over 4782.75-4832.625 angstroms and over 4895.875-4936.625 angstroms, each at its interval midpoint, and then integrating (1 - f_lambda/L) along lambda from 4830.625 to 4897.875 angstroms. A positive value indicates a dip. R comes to 7.79 angstroms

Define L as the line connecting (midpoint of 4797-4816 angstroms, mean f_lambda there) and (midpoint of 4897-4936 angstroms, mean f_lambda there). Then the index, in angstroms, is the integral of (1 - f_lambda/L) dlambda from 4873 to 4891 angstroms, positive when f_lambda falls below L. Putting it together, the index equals 1.7 angstroms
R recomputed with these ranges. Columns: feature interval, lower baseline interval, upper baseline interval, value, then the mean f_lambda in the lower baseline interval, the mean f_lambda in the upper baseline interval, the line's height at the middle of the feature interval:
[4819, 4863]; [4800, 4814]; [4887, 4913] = 3.5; 23.6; 20.7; 22.5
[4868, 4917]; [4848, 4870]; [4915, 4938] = -2.6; 17.3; 21.3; 19.3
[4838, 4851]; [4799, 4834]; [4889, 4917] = 0.7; 23.3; 20.9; 22.5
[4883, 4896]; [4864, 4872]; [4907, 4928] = -0.7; 17.2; 21.3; 19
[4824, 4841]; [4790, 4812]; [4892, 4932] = 0.1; 23.3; 21.1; 22.7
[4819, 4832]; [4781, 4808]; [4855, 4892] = -1.2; 23.2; 18.2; 21.3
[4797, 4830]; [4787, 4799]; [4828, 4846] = -1.3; 22.8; 22.1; 22.5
